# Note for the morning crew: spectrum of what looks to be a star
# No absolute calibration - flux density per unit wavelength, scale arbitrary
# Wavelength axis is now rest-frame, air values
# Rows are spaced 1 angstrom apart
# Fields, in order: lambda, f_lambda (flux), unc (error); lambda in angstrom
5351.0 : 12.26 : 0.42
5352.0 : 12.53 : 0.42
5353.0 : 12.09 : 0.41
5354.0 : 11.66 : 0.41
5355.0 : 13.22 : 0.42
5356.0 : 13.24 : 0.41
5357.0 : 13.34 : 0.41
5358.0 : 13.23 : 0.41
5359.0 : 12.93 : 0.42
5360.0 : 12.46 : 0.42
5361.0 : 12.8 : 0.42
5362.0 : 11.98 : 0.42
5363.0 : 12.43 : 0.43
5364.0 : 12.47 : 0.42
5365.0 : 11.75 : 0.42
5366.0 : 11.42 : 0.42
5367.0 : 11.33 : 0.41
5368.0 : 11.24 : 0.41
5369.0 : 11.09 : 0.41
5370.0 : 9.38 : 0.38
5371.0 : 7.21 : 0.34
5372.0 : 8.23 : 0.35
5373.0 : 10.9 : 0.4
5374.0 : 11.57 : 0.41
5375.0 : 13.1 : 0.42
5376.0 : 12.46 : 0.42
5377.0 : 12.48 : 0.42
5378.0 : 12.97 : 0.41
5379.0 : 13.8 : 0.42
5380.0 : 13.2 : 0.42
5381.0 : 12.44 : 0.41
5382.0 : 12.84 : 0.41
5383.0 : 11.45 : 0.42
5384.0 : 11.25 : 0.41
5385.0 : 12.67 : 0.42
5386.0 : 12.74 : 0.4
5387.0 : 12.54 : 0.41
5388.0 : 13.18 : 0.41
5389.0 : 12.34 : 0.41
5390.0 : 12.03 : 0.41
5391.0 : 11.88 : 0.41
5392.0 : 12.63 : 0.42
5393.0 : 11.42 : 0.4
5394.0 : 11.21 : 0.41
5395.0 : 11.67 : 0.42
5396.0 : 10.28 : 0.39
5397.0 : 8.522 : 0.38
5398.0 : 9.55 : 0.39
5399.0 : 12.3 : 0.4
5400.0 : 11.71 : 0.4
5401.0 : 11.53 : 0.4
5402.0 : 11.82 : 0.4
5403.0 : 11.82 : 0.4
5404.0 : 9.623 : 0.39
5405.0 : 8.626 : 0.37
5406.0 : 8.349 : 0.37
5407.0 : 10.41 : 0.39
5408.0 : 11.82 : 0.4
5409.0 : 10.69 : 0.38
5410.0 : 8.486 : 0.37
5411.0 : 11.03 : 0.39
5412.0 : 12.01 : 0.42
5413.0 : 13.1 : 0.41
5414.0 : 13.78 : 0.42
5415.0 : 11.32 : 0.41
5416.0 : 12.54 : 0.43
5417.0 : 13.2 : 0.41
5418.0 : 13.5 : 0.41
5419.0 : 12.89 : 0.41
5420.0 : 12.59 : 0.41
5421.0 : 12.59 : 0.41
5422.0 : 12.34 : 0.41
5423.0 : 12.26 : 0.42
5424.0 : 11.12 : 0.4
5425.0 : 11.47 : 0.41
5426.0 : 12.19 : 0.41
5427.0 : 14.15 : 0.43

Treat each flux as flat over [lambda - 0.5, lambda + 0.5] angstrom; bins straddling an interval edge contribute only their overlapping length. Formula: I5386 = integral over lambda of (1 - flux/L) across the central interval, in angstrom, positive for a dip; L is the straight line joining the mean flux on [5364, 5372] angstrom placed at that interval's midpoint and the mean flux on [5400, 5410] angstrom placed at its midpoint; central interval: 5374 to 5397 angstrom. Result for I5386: -3.79 angstrom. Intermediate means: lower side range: 10.5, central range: 12.2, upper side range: 10.5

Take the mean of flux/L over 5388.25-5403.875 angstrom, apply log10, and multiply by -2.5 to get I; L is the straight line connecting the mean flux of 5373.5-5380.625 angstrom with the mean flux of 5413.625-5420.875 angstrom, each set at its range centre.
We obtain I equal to 0.129 mag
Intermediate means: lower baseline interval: 12.8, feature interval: 11.4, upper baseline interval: 12.8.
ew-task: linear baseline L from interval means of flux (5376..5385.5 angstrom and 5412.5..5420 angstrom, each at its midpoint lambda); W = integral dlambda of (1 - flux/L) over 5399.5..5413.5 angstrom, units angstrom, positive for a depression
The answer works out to 2.2 angstrom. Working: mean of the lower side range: 12.6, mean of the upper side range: 12.9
